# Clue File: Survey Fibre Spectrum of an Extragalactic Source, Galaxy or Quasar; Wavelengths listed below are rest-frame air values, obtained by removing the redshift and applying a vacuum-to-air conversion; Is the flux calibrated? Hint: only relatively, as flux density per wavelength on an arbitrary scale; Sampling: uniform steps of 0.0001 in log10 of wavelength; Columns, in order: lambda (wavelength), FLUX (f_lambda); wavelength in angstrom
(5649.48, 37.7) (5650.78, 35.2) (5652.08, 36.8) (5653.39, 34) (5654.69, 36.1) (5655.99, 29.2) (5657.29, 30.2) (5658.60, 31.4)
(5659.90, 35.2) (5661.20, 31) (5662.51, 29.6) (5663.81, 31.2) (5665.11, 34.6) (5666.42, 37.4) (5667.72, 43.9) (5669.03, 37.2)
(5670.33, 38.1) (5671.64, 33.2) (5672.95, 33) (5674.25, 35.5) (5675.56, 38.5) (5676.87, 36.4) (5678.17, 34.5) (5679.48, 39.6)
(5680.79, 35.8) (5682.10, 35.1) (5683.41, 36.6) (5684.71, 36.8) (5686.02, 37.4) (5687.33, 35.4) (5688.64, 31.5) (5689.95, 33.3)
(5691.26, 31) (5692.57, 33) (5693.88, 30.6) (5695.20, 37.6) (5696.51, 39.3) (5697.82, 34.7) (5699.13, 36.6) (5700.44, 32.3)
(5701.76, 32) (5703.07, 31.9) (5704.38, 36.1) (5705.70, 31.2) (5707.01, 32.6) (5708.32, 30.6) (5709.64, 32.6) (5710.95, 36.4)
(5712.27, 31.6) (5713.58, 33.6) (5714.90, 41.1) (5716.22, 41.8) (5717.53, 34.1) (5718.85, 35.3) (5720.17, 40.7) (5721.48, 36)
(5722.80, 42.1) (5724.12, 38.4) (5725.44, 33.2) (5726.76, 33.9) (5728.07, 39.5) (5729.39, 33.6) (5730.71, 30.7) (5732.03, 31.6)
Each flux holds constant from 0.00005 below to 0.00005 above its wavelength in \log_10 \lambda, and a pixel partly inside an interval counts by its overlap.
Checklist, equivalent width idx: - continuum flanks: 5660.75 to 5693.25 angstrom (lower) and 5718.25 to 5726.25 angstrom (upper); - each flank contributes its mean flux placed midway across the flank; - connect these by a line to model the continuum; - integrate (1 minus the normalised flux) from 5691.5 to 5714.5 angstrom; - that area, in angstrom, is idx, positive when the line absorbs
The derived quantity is 1.8 angstrom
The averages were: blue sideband 35.2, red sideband 37.5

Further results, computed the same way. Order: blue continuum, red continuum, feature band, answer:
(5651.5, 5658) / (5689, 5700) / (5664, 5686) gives -1.8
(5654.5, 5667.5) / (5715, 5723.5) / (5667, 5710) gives 0.5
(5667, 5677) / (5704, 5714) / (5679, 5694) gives 0.3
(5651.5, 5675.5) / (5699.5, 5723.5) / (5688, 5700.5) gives 0.3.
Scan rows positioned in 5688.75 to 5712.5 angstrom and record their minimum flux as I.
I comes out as 30.6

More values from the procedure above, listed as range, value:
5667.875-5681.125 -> 33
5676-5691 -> 31.5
